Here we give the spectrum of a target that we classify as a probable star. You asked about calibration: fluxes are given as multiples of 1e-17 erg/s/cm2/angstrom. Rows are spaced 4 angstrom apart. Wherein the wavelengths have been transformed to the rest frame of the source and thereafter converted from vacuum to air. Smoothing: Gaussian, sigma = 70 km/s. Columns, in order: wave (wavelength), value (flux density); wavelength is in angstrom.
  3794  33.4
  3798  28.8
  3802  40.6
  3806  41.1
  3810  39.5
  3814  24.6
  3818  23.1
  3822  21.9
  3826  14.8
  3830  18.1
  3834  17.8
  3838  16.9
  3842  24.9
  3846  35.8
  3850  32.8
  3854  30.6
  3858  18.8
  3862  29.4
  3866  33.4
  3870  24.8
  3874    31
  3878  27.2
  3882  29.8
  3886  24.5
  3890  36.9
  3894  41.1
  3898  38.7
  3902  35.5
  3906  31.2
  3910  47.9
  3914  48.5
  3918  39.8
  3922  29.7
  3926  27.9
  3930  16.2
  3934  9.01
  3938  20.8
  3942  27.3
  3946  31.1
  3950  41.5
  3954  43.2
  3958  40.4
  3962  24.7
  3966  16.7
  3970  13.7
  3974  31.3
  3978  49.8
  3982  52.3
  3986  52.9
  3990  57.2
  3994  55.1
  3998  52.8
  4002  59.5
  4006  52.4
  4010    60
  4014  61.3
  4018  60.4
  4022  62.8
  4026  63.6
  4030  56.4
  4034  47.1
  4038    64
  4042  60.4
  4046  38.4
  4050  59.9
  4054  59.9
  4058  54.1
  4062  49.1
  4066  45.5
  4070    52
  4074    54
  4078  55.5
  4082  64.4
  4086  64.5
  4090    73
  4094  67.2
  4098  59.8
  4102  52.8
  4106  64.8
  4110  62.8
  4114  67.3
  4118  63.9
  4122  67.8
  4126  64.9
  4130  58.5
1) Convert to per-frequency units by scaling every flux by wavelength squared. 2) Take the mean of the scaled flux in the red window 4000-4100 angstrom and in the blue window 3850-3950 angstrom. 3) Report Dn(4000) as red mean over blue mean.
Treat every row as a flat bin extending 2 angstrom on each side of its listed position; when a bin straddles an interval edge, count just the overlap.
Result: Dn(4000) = 2.03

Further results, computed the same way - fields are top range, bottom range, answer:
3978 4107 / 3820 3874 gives 2.54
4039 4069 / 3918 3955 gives 2.02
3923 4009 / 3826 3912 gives 1.32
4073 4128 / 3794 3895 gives 2.54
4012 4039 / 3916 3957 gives 2.14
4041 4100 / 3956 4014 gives 1.33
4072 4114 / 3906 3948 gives 2.26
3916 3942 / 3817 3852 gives 1.11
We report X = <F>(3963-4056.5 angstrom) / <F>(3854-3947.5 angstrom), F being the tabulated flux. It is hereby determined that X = 1.69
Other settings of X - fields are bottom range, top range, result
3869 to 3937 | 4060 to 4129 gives 1.91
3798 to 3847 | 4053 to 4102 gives 2.19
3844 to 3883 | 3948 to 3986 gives 1.22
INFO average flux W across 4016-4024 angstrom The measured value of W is 61.6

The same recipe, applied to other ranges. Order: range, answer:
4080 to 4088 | 64.5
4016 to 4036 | 58.1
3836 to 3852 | 27.6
